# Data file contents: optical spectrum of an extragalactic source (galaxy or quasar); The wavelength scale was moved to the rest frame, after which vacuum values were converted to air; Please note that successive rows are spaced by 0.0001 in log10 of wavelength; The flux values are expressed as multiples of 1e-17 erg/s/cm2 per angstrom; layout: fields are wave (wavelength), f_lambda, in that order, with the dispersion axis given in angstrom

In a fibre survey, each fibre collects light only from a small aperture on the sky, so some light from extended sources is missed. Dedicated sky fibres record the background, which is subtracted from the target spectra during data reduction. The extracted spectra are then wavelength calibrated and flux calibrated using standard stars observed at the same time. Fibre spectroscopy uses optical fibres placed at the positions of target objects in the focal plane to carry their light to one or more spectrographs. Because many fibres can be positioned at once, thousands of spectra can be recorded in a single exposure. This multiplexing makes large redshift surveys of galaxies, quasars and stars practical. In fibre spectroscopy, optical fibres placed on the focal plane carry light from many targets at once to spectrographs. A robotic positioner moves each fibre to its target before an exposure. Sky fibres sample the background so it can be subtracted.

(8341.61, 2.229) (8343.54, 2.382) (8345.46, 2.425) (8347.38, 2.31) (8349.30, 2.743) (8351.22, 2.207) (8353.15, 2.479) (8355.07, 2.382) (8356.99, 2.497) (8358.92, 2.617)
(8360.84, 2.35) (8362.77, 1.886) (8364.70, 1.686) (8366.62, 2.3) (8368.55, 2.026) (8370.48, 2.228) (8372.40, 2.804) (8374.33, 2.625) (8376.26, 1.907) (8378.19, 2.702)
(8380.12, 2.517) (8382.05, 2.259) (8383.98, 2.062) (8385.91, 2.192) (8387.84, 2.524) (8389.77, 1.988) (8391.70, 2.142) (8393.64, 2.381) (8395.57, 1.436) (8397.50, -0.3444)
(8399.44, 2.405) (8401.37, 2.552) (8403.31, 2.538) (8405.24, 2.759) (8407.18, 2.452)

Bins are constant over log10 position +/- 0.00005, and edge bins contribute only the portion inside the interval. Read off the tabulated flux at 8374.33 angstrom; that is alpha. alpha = 2.625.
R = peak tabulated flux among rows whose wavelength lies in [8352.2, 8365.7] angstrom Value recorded 2.617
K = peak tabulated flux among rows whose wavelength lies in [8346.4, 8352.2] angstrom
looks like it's 2.743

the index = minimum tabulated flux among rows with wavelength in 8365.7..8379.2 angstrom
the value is 1.907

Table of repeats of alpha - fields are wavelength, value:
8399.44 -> 2.405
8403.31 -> 2.538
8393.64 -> 2.381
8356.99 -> 2.497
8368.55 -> 2.026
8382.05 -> 2.259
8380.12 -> 2.517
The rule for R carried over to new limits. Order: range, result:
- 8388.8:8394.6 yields 2.381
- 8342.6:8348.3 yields 2.425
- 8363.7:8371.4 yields 2.3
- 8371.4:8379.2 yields 2.804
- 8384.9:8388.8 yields 2.524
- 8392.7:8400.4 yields 2.405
